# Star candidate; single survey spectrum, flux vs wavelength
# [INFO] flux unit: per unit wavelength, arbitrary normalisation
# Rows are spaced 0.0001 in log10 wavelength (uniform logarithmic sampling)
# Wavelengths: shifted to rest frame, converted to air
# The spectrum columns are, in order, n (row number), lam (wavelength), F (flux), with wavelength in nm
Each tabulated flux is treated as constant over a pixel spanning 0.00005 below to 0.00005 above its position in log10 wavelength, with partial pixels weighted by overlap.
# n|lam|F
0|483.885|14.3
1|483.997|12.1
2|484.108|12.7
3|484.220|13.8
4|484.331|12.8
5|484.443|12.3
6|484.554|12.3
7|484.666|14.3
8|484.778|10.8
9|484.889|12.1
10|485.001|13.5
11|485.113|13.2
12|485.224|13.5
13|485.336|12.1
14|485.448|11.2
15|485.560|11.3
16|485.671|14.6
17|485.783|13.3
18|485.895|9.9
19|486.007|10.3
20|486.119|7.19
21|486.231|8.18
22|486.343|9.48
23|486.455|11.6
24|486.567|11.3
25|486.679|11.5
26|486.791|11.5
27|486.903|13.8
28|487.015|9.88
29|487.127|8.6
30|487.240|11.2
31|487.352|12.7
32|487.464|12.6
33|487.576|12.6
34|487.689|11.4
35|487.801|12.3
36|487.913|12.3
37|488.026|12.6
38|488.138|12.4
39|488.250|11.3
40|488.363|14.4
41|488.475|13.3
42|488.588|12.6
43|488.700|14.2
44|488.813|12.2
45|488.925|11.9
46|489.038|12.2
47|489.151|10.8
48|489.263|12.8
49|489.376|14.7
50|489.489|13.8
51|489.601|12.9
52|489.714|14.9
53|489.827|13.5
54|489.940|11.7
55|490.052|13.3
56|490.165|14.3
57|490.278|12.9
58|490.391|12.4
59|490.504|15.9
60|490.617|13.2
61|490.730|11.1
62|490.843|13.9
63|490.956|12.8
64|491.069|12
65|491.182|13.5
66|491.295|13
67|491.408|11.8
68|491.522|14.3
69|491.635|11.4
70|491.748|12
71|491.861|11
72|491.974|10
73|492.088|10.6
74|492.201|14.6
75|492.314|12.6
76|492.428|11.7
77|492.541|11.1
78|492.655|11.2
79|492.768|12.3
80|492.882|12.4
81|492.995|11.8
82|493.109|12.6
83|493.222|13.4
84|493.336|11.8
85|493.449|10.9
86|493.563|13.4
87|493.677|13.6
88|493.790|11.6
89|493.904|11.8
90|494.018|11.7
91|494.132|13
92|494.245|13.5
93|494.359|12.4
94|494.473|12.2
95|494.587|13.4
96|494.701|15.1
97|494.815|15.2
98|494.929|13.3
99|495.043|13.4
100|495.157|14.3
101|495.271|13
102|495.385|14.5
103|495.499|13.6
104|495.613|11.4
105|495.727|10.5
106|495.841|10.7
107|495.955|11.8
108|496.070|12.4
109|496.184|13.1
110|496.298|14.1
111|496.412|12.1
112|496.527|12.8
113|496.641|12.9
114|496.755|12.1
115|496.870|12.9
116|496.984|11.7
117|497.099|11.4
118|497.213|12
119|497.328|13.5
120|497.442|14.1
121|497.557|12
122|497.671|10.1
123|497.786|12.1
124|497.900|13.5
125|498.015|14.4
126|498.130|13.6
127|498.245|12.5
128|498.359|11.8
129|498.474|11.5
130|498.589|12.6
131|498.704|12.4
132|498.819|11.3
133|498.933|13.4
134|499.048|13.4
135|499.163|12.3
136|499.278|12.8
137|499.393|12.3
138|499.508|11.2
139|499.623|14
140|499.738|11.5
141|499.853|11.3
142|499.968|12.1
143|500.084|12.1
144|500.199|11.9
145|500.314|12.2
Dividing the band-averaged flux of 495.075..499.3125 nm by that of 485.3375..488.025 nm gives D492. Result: 1.11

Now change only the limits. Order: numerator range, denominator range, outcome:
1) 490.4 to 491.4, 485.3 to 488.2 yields 1.15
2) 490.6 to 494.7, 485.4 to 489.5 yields 1.05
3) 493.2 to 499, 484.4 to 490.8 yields 1.03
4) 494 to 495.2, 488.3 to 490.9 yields 1.02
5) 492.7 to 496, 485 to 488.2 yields 1.10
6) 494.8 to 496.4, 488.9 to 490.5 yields 0.98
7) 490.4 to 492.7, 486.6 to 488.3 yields 1.05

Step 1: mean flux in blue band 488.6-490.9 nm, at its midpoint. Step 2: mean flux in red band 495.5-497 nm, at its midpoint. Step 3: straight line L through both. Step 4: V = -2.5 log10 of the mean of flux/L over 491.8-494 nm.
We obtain 0.06 mag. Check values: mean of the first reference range 13.1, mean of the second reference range 12.3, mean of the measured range 12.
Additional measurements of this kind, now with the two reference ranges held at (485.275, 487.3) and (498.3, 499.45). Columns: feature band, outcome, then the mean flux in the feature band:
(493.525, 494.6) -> -0.07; 12.6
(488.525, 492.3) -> -0.12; 12.8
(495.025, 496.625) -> -0.06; 12.7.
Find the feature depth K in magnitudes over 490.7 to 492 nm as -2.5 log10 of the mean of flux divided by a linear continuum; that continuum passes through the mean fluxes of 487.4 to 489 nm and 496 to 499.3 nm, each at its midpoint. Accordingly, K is 0.02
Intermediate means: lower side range 12.6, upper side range 12.6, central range 12.3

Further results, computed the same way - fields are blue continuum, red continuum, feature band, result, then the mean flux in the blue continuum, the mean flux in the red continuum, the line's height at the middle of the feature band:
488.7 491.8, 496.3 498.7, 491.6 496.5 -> 0.02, 13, 12.5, 12.7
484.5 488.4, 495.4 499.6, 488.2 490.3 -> -0.10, 11.7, 12.4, 11.9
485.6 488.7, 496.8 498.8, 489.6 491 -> -0.12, 11.6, 12.4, 11.9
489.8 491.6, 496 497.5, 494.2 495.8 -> -0.04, 13.1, 12.7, 12.8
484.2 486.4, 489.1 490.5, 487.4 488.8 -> 0.01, 11.8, 13.3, 12.7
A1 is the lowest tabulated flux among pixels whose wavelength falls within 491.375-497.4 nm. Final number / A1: 10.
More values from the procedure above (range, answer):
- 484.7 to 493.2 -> 7.19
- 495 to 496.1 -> 10.5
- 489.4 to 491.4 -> 11.1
